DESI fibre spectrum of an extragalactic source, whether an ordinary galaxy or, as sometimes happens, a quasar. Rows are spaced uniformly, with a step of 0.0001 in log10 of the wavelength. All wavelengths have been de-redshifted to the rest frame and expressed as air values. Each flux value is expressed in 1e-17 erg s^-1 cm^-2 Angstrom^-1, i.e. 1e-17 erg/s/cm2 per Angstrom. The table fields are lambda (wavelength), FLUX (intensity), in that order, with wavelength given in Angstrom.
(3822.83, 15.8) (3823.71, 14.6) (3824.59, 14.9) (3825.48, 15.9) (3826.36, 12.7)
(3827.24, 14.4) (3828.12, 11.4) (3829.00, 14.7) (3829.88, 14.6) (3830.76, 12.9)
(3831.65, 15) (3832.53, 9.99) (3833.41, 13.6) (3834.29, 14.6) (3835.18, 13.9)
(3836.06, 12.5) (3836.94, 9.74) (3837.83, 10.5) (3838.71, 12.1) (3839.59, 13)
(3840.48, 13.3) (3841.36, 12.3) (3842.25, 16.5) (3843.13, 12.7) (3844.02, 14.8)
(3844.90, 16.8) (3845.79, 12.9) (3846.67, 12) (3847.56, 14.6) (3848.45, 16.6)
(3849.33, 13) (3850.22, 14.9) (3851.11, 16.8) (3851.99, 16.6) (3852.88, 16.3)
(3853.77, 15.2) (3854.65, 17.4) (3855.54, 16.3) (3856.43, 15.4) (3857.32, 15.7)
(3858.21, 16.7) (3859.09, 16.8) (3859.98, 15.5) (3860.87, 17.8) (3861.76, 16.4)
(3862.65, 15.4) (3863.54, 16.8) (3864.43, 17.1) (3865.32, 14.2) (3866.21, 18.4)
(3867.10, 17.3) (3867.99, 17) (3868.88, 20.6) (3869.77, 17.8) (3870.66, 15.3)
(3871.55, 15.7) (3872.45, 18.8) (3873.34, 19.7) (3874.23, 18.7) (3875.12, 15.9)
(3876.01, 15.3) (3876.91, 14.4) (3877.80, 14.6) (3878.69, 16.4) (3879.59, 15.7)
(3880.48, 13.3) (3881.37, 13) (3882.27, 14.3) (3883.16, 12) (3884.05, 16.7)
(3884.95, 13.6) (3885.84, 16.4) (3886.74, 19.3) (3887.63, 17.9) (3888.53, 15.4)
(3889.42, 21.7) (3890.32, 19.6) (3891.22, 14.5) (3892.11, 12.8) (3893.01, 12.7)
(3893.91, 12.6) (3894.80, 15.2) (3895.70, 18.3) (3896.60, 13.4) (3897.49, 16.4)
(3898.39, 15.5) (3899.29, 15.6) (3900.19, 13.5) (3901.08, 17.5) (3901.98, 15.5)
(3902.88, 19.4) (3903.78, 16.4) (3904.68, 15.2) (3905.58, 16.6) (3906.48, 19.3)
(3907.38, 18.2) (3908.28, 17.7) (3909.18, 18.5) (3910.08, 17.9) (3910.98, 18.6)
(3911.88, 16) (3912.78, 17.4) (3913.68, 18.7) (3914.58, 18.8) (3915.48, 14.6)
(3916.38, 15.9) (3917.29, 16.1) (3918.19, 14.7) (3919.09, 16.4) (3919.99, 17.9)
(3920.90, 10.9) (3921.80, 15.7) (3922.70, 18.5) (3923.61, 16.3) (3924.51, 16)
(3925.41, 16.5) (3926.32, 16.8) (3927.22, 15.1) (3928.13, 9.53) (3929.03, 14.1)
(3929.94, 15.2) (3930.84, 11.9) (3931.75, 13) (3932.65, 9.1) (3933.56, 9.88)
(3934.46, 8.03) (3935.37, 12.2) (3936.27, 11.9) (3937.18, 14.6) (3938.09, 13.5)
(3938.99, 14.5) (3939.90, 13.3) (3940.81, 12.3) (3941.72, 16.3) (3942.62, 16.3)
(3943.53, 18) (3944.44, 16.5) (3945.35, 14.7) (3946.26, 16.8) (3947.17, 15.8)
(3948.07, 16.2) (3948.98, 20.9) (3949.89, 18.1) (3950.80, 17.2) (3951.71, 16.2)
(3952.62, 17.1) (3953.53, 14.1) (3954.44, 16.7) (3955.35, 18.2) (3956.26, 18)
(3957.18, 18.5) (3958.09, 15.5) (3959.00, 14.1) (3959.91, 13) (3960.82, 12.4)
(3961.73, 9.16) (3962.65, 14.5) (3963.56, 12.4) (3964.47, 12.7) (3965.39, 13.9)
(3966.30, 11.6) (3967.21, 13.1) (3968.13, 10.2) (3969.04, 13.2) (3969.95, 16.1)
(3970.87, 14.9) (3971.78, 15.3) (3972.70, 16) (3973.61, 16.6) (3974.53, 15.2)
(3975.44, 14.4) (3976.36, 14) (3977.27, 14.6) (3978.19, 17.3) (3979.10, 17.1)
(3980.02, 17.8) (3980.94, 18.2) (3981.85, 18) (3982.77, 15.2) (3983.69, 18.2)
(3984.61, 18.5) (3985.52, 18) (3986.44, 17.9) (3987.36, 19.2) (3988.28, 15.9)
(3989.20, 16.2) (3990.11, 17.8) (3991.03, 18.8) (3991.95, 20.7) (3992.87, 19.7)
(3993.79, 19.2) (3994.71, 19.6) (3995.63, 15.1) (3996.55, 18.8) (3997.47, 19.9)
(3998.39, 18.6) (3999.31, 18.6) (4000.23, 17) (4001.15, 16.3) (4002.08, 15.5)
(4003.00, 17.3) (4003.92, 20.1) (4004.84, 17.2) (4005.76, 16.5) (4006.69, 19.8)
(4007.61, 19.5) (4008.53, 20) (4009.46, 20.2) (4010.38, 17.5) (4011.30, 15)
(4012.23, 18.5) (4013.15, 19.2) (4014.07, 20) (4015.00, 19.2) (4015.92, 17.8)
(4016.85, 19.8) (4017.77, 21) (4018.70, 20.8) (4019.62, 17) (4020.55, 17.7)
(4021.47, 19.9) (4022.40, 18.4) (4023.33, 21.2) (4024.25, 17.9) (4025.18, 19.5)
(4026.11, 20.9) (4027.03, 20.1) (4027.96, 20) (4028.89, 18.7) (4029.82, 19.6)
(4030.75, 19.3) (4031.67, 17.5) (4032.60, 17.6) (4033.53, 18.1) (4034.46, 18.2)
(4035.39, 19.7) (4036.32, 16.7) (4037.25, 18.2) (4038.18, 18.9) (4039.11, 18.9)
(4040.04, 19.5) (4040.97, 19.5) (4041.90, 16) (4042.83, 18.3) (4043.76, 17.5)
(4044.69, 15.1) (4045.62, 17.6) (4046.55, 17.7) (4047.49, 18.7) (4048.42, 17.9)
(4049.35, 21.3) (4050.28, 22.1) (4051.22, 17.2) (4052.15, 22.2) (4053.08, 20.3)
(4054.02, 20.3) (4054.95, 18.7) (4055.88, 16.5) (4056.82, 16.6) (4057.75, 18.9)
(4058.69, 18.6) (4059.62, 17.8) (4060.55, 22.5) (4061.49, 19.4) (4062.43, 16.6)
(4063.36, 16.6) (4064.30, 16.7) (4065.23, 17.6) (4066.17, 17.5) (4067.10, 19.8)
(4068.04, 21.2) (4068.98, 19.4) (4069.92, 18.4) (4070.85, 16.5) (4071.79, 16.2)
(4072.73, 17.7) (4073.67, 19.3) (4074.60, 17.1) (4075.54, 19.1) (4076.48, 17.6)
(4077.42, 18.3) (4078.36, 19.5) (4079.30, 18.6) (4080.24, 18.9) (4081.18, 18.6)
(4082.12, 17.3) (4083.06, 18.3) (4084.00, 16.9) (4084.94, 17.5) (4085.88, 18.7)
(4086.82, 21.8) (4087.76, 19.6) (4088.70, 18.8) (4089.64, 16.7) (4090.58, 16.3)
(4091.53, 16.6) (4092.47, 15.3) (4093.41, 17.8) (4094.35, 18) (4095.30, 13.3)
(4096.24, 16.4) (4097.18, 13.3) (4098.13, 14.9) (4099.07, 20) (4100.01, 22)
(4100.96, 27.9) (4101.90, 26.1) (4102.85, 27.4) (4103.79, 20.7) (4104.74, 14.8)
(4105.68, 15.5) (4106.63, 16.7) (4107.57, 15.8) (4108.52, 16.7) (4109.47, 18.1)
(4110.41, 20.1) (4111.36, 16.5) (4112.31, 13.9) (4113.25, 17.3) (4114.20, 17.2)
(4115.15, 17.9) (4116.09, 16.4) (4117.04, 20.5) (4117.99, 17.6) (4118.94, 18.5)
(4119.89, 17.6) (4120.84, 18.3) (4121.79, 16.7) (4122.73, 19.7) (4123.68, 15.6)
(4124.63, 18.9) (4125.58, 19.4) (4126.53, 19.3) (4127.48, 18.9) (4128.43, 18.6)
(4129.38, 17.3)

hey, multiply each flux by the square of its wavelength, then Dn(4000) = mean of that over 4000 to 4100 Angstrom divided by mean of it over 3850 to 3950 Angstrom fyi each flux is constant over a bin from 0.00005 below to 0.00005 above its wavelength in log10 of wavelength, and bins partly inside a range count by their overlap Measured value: 1.25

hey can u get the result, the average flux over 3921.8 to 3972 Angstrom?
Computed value 14.6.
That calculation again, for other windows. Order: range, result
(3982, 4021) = 18.3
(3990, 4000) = 18.8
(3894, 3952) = 15.6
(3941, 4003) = 16.3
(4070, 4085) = 18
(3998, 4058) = 18.6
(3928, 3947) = 13.5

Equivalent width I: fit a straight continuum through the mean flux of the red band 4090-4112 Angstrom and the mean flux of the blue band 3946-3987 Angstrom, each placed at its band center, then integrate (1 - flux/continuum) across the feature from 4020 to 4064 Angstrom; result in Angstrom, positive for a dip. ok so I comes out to -4.23 Angstrom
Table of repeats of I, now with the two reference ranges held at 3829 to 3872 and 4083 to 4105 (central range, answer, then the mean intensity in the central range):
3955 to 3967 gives 1.88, 14.1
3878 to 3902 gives 0.20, 15.5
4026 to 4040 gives -0.76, 18.8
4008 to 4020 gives -0.96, 18.9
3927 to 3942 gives 3.48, 12.5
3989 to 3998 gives -0.75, 18.7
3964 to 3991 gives 1.87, 15.8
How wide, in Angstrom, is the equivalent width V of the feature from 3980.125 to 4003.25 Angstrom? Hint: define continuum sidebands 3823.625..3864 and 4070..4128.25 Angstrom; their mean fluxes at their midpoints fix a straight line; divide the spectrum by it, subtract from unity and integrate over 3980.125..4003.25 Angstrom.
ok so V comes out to -1.8 Angstrom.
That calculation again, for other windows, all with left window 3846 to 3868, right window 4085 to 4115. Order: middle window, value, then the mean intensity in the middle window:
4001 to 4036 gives -2.66 Angstrom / 18.8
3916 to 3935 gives 2.78 Angstrom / 14.1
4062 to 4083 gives -0.22 Angstrom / 18.1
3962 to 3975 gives 2.35 Angstrom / 13.9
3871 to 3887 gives 0.43 Angstrom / 15.7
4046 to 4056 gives -0.96 Angstrom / 19.4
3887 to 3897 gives 0.23 Angstrom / 15.9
